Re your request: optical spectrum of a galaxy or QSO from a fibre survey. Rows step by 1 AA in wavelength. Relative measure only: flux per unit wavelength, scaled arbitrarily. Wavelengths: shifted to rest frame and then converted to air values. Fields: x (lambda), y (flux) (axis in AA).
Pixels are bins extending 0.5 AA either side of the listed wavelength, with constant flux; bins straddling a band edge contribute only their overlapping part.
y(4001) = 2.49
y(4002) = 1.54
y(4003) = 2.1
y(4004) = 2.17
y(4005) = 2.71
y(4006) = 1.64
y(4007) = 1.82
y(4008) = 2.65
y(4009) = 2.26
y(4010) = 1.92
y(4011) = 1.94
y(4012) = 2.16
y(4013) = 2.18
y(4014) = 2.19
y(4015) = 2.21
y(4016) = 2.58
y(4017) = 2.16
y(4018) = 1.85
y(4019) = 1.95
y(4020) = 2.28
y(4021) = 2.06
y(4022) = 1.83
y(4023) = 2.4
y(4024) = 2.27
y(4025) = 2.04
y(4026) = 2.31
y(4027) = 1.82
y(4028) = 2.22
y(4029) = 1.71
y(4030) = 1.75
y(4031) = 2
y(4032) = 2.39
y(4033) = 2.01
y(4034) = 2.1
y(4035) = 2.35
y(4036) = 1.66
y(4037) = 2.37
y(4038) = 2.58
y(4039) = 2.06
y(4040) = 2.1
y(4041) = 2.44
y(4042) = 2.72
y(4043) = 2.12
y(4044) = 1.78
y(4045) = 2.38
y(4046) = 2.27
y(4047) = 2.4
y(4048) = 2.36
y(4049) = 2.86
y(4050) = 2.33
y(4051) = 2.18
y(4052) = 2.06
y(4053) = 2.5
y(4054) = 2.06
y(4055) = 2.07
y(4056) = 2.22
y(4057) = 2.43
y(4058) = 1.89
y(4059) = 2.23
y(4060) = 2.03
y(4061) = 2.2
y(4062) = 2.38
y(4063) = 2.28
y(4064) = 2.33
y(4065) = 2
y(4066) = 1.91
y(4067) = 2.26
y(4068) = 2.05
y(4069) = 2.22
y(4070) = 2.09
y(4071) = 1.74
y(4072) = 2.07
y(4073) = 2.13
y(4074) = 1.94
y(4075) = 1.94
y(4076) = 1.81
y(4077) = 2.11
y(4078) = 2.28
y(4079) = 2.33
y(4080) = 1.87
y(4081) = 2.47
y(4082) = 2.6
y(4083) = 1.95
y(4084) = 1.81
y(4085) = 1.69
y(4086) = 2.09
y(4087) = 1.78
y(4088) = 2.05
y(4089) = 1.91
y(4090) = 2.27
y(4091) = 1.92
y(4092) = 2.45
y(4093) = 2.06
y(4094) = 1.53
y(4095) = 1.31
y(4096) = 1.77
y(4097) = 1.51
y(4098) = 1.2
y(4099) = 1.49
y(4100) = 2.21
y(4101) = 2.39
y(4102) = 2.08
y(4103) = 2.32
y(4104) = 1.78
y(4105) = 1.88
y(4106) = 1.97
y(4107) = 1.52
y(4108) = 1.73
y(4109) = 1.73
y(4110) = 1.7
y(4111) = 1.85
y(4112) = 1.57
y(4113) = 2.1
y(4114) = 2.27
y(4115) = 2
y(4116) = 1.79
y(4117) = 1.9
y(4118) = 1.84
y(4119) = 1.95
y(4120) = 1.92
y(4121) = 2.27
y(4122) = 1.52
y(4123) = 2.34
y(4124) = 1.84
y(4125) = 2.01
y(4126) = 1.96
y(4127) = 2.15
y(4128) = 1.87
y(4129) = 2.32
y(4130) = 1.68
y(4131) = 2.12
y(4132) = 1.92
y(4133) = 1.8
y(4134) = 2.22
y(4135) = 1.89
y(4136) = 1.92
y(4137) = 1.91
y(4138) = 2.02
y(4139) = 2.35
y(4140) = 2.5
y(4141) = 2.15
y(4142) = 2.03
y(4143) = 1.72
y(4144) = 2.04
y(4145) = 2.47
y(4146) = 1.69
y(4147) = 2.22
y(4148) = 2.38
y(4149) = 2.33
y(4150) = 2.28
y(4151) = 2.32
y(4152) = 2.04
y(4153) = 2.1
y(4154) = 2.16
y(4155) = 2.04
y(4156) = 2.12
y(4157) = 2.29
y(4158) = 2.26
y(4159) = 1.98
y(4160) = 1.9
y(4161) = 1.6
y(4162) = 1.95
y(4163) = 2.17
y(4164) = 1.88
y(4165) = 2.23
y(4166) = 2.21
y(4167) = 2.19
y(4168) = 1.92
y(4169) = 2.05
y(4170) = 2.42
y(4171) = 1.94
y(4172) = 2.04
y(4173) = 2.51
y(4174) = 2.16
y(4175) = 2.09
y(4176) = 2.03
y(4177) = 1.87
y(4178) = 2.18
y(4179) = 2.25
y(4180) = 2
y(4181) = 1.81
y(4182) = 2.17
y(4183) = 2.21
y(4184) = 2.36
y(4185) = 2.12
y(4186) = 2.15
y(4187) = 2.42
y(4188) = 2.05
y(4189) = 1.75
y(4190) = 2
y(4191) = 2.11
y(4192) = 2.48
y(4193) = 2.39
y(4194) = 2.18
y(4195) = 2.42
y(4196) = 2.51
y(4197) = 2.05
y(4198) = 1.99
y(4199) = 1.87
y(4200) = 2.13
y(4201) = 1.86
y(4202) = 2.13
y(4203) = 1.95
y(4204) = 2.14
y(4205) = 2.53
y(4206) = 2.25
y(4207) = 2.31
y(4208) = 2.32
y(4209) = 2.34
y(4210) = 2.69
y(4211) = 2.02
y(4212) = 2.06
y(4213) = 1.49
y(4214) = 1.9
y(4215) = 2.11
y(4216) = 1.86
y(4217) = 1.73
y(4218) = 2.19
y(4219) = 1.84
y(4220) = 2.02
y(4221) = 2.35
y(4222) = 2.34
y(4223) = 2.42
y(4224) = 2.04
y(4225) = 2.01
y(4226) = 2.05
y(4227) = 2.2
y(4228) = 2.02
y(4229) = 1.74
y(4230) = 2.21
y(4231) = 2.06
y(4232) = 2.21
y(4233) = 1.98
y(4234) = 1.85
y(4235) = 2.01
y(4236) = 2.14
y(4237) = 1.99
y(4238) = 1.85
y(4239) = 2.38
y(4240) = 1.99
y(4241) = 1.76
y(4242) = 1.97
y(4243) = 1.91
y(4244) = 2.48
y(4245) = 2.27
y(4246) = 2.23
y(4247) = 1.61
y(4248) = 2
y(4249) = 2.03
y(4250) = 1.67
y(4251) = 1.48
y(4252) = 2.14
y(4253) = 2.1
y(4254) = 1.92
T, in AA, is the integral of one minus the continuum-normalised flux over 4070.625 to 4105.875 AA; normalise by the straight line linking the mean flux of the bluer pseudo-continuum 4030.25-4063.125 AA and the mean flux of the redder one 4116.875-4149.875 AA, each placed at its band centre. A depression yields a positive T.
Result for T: 2.9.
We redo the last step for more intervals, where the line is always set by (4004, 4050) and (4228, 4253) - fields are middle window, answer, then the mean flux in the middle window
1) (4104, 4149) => 2.5 AA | 1.98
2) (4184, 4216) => -1.8 AA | 2.15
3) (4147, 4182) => -0.8 AA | 2.11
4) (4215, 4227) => -0.4 AA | 2.08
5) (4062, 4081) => 0.4 AA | 2.09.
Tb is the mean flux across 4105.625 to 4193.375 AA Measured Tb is 2.05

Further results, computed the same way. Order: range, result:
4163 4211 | 2.16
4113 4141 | 2.01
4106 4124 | 1.88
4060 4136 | 1.98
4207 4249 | 2.07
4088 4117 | 1.87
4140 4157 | 2.15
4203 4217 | 2.13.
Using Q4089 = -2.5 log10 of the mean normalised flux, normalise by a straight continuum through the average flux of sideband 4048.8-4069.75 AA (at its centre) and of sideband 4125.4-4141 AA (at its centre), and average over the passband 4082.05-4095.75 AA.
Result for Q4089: 0.11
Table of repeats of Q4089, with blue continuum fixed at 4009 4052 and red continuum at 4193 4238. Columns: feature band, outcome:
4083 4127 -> 0.14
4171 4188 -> -0.01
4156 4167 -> 0.03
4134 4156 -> 0.00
